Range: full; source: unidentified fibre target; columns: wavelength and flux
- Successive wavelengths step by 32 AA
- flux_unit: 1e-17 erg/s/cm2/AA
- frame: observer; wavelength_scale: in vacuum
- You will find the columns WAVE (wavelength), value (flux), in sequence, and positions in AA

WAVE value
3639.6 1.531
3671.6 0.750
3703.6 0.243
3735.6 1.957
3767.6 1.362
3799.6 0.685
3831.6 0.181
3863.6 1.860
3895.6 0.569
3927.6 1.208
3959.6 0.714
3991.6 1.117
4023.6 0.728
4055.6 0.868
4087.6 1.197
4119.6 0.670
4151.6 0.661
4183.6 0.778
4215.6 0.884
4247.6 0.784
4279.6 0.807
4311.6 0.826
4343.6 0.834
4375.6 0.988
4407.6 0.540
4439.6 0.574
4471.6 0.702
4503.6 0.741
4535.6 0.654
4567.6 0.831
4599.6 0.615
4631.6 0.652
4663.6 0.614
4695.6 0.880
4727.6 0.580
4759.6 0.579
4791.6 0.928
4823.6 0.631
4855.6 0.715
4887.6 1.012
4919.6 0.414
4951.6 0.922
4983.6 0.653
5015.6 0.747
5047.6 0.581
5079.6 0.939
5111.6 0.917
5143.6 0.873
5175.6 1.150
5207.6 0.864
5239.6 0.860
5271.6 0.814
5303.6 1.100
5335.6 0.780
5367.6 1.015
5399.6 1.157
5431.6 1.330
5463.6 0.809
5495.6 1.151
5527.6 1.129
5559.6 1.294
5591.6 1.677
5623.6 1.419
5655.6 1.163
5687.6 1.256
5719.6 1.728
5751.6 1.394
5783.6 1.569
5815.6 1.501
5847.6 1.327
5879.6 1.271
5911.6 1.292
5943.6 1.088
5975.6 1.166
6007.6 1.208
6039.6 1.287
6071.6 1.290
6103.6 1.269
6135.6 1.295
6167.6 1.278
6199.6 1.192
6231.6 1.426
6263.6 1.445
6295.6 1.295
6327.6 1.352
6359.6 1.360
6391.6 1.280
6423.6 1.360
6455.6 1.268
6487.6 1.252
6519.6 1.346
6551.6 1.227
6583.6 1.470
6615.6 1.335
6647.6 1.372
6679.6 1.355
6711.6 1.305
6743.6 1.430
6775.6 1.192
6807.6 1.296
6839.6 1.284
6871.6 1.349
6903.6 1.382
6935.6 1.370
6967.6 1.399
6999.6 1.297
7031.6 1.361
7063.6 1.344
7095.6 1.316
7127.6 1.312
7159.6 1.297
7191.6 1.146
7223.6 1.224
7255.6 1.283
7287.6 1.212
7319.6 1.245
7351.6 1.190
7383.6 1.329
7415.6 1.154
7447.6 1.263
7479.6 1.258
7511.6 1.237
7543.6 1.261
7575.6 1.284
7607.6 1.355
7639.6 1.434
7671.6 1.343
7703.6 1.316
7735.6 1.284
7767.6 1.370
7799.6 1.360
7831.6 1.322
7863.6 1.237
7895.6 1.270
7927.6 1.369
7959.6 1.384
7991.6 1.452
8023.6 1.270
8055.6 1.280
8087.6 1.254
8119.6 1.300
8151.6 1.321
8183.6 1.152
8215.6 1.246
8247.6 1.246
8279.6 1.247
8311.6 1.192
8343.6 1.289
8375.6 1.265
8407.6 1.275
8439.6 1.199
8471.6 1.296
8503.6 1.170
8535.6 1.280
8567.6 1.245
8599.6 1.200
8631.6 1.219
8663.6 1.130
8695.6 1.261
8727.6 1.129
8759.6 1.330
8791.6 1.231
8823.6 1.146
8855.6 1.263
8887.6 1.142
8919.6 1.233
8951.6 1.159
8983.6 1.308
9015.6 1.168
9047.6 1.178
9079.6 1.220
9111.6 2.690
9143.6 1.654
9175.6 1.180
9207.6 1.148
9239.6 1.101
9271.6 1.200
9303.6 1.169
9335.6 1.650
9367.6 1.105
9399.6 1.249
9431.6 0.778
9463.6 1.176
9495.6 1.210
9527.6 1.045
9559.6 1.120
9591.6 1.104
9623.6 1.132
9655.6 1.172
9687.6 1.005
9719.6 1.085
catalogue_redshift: 0.39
